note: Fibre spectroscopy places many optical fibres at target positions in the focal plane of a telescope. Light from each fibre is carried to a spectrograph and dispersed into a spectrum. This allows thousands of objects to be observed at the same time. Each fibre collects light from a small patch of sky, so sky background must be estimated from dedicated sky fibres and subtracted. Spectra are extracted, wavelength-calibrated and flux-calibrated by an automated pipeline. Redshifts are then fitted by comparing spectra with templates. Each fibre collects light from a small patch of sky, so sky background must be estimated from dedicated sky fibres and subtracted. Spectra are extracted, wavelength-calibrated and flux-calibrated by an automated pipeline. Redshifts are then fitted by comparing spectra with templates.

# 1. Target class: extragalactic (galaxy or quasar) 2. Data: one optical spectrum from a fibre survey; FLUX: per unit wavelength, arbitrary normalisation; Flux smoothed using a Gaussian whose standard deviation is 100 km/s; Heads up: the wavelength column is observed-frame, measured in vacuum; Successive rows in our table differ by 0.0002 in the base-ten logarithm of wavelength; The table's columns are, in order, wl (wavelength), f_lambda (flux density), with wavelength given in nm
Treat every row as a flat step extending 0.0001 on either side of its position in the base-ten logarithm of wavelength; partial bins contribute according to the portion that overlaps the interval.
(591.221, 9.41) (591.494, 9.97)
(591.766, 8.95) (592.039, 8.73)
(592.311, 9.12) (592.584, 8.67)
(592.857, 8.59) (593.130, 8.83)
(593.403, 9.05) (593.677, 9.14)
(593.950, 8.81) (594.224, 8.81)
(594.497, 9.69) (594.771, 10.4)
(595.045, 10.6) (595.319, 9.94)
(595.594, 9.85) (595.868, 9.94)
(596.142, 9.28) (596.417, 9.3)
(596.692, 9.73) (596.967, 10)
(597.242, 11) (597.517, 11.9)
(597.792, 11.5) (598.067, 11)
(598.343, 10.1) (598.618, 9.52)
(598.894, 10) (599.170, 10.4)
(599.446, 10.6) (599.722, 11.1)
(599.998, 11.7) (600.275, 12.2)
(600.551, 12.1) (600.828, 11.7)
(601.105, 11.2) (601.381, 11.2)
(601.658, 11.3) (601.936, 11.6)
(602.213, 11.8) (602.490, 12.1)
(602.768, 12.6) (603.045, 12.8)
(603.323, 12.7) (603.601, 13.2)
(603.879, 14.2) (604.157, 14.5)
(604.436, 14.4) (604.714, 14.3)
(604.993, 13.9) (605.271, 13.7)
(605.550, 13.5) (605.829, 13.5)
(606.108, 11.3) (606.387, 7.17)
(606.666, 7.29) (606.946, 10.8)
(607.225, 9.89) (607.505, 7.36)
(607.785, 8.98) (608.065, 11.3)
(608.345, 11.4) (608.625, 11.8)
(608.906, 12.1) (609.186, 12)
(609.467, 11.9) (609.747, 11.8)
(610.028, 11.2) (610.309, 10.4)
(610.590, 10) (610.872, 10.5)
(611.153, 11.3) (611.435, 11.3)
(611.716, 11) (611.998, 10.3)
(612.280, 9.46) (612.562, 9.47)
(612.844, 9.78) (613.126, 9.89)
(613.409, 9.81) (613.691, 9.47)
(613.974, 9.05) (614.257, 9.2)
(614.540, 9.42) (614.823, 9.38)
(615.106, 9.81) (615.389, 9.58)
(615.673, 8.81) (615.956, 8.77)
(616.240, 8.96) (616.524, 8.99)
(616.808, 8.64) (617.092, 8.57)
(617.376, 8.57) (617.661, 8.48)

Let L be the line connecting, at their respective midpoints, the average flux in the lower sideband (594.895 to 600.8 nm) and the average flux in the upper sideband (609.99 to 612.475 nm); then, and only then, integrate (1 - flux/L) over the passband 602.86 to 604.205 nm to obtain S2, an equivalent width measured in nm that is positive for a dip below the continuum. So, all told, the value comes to -0.36 nm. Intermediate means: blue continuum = 10.6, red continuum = 10.6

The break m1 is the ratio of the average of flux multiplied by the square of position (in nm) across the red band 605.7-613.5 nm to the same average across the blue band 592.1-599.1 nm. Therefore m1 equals 1.12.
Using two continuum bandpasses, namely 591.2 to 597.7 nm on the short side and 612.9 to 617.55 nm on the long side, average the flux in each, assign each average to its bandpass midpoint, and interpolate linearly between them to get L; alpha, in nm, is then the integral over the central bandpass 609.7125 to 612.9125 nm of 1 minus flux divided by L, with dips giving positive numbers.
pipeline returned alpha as -0.433 nm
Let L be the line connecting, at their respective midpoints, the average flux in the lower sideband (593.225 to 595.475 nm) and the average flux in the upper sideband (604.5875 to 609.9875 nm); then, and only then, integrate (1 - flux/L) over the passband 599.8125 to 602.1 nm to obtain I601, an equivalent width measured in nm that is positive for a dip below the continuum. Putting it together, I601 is -0.264 nm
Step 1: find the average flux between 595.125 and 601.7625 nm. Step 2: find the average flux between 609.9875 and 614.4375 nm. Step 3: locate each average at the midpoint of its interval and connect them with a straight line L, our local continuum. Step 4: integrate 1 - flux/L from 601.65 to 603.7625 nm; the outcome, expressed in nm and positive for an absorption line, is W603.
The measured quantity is -0.37 nm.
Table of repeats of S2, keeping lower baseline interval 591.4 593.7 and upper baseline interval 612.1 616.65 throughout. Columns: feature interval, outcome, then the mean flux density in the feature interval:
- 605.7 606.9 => -0.08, 9.86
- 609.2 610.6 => -0.29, 11.2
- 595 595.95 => -0.11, 10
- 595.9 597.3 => -0.12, 9.8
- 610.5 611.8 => -0.21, 10.8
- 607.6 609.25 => -0.33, 11.1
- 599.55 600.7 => -0.33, 11.7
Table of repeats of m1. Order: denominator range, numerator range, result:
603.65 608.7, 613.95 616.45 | 0.82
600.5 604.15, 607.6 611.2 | 0.92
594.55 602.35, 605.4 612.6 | 1.03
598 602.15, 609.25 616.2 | 0.95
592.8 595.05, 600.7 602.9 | 1.29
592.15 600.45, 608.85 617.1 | 1.05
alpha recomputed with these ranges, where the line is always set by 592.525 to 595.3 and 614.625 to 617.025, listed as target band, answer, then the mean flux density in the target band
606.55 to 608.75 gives -0.16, 9.87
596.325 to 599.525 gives -0.40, 10.4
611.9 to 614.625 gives -0.13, 9.58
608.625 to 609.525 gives -0.28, 12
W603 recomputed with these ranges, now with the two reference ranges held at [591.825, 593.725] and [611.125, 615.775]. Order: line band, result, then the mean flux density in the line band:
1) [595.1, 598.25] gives -0.44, 10.3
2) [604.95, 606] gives -0.46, 13.6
